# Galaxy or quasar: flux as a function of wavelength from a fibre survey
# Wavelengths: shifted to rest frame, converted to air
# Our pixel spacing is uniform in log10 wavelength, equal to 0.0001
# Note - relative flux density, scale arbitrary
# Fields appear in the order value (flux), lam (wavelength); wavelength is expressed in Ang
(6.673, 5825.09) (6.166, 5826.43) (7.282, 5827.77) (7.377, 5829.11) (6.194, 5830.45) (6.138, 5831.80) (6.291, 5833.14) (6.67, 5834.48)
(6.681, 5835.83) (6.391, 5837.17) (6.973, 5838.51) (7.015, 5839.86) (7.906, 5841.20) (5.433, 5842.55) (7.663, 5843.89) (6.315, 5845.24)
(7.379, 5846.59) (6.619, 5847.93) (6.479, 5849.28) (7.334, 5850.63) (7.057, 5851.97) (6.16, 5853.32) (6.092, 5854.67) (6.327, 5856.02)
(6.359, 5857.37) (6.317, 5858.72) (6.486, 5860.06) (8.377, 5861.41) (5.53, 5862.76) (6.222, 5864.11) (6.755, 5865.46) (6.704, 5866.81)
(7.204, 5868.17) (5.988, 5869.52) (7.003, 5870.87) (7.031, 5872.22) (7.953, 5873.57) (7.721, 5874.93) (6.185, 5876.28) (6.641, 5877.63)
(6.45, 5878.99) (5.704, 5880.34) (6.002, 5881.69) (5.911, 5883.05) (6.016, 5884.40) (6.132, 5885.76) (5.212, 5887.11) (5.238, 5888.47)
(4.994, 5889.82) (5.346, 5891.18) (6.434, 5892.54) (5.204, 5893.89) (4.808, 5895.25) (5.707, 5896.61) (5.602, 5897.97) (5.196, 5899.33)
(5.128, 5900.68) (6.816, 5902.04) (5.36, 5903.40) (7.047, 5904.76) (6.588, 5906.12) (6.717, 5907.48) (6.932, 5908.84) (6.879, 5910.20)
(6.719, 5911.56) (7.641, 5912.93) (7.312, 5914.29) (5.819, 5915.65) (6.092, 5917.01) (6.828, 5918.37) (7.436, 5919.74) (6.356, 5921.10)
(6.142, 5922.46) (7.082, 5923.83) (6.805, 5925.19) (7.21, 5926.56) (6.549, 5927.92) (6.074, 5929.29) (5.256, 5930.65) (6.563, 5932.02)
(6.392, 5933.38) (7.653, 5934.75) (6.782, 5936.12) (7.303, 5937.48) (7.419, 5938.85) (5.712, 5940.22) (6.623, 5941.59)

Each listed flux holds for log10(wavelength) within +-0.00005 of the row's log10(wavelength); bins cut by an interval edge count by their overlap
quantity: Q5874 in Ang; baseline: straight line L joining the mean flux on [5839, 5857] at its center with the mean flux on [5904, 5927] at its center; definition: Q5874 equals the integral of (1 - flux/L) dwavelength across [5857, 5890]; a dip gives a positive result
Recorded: 1.63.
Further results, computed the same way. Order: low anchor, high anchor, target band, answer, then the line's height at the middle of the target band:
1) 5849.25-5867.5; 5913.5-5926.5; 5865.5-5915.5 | 2.82 Ang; 6.64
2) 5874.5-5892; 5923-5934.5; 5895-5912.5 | 0.12 Ang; 6.21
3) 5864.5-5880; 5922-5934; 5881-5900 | 3.27 Ang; 6.71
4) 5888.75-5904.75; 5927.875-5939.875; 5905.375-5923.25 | -1.94 Ang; 6.08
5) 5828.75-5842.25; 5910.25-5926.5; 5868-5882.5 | 0.10 Ang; 6.74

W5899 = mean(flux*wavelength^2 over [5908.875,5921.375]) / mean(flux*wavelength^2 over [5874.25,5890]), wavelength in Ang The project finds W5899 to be 1.14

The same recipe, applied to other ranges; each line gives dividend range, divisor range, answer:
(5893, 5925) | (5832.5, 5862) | 0.96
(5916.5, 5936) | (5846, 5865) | 1.02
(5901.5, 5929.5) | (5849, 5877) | 1.01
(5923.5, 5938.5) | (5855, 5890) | 1.07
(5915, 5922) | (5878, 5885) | 1.09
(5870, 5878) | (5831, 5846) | 1.07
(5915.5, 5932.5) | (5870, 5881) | 0.97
